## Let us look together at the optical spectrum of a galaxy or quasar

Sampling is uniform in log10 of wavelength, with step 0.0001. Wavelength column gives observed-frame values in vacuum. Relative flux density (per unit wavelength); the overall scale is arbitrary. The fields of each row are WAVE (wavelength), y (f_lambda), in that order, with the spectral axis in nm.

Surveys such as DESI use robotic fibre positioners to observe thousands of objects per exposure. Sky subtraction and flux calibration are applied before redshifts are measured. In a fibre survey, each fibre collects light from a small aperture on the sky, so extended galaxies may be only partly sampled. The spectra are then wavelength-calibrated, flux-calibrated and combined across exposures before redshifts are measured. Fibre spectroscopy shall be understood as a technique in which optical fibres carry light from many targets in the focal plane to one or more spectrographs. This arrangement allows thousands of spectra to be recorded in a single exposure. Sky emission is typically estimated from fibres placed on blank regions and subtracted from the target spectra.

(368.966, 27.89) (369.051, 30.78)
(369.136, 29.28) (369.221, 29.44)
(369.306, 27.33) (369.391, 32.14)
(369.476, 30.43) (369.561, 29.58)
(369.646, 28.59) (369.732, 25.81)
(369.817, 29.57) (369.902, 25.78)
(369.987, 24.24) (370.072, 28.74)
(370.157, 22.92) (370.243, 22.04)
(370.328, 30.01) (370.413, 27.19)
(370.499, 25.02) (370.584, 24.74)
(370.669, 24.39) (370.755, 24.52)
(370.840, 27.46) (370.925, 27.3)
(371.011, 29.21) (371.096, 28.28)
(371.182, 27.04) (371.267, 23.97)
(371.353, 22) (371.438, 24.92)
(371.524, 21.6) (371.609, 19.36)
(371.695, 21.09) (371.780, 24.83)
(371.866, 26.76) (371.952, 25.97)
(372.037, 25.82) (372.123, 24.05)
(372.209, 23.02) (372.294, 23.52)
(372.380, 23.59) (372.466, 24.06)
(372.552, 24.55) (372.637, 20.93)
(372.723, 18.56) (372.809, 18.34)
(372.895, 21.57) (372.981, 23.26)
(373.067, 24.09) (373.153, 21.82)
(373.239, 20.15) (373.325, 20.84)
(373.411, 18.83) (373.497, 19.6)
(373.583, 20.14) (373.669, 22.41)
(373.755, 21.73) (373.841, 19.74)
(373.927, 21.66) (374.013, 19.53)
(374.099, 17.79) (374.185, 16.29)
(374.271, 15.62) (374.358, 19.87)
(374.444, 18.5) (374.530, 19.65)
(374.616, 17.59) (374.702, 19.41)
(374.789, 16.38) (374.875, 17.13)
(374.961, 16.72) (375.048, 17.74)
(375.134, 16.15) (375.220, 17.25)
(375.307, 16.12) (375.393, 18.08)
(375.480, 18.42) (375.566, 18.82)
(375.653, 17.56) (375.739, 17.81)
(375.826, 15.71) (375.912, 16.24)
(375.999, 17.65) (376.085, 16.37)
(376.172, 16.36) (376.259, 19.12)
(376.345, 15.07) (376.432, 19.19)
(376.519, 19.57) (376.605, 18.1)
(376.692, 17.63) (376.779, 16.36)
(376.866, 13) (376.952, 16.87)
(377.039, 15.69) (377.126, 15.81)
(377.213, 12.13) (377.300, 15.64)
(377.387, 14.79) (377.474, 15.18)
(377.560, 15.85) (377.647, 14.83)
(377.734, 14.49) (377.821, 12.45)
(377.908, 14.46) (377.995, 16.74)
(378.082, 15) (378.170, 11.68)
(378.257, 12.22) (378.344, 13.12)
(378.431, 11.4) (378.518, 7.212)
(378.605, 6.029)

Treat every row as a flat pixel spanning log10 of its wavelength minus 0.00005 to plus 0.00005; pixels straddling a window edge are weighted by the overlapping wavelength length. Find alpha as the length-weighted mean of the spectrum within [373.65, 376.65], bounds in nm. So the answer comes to 18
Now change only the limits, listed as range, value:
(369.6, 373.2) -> 24.5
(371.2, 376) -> 20.3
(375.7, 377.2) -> 16.8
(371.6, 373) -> 23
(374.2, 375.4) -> 17.5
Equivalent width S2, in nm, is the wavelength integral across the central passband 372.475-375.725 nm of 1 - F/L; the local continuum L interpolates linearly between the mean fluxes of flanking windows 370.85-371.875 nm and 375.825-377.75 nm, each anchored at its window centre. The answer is 0.18 nm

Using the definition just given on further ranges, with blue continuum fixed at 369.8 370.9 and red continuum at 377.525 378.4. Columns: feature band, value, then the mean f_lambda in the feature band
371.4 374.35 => 0.05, 21.6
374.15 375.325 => 0.09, 17.5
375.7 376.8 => -0.05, 17.3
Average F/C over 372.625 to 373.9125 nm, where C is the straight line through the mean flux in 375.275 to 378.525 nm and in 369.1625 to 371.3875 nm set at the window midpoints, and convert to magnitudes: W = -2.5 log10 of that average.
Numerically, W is 0.05 mag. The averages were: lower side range 26.9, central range 20.8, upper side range 15.7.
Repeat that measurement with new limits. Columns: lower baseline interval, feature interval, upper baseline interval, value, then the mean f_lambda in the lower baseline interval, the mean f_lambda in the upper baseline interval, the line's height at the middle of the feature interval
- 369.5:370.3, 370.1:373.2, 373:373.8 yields -0.01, 26.5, 21.1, 23.8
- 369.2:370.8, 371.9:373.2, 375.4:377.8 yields 0.00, 26.9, 16.4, 22.9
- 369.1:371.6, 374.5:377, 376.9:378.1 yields 0.03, 26.6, 15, 17.8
